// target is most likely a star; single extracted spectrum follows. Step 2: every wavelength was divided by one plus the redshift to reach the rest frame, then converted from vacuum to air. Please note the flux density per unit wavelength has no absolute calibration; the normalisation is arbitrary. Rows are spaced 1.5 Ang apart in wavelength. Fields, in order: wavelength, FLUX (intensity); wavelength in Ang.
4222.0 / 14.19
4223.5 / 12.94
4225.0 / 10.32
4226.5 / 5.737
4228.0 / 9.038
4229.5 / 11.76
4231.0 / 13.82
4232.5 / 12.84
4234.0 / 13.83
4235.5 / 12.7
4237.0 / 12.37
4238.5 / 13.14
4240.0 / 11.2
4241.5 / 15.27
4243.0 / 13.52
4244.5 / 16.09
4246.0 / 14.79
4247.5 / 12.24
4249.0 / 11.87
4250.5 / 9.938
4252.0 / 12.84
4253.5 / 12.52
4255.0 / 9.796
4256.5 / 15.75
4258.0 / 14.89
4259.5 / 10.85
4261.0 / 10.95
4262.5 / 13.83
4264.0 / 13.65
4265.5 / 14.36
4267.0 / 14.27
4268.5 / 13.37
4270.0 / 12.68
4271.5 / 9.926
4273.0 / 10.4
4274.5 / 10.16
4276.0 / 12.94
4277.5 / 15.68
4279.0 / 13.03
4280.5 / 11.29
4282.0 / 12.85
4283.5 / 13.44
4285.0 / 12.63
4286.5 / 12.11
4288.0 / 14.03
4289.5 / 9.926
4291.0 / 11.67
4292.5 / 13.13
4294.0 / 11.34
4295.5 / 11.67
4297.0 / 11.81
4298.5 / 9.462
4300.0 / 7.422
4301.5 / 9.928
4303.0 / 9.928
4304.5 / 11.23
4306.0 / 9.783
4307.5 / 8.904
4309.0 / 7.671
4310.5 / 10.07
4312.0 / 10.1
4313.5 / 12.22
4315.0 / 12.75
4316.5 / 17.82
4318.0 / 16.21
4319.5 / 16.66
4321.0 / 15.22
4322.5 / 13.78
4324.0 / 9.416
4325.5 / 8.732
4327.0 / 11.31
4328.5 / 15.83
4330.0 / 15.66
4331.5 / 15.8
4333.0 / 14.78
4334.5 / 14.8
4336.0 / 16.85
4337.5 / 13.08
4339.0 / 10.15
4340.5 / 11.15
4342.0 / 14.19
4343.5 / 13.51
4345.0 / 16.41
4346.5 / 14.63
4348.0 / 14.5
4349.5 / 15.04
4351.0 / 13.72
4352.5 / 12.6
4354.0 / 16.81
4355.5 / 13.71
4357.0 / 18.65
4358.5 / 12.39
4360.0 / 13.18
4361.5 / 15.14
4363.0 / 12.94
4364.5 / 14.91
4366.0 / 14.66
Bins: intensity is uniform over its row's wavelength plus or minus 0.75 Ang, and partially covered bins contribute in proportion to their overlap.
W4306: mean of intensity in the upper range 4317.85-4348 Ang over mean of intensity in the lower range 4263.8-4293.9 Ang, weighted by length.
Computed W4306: 1.11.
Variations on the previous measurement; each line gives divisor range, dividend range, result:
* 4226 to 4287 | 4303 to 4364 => 1.07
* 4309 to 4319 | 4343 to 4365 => 1.13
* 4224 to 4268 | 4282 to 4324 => 0.94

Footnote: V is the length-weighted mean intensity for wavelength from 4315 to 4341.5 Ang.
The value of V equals 13.9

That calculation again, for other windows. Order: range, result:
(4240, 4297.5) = 12.7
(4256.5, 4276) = 12.6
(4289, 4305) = 10.7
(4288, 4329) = 11.6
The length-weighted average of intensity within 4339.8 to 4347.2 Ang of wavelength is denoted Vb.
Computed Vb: 14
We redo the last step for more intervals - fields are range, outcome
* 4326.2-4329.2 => 13.5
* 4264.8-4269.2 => 14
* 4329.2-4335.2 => 15.3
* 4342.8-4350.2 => 14.8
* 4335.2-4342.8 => 13.1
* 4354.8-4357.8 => 16.2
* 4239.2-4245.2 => 14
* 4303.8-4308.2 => 9.97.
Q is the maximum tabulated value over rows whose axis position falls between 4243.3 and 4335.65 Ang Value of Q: 17.82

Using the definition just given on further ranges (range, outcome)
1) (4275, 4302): 15.68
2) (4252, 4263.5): 15.75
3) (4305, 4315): 12.75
